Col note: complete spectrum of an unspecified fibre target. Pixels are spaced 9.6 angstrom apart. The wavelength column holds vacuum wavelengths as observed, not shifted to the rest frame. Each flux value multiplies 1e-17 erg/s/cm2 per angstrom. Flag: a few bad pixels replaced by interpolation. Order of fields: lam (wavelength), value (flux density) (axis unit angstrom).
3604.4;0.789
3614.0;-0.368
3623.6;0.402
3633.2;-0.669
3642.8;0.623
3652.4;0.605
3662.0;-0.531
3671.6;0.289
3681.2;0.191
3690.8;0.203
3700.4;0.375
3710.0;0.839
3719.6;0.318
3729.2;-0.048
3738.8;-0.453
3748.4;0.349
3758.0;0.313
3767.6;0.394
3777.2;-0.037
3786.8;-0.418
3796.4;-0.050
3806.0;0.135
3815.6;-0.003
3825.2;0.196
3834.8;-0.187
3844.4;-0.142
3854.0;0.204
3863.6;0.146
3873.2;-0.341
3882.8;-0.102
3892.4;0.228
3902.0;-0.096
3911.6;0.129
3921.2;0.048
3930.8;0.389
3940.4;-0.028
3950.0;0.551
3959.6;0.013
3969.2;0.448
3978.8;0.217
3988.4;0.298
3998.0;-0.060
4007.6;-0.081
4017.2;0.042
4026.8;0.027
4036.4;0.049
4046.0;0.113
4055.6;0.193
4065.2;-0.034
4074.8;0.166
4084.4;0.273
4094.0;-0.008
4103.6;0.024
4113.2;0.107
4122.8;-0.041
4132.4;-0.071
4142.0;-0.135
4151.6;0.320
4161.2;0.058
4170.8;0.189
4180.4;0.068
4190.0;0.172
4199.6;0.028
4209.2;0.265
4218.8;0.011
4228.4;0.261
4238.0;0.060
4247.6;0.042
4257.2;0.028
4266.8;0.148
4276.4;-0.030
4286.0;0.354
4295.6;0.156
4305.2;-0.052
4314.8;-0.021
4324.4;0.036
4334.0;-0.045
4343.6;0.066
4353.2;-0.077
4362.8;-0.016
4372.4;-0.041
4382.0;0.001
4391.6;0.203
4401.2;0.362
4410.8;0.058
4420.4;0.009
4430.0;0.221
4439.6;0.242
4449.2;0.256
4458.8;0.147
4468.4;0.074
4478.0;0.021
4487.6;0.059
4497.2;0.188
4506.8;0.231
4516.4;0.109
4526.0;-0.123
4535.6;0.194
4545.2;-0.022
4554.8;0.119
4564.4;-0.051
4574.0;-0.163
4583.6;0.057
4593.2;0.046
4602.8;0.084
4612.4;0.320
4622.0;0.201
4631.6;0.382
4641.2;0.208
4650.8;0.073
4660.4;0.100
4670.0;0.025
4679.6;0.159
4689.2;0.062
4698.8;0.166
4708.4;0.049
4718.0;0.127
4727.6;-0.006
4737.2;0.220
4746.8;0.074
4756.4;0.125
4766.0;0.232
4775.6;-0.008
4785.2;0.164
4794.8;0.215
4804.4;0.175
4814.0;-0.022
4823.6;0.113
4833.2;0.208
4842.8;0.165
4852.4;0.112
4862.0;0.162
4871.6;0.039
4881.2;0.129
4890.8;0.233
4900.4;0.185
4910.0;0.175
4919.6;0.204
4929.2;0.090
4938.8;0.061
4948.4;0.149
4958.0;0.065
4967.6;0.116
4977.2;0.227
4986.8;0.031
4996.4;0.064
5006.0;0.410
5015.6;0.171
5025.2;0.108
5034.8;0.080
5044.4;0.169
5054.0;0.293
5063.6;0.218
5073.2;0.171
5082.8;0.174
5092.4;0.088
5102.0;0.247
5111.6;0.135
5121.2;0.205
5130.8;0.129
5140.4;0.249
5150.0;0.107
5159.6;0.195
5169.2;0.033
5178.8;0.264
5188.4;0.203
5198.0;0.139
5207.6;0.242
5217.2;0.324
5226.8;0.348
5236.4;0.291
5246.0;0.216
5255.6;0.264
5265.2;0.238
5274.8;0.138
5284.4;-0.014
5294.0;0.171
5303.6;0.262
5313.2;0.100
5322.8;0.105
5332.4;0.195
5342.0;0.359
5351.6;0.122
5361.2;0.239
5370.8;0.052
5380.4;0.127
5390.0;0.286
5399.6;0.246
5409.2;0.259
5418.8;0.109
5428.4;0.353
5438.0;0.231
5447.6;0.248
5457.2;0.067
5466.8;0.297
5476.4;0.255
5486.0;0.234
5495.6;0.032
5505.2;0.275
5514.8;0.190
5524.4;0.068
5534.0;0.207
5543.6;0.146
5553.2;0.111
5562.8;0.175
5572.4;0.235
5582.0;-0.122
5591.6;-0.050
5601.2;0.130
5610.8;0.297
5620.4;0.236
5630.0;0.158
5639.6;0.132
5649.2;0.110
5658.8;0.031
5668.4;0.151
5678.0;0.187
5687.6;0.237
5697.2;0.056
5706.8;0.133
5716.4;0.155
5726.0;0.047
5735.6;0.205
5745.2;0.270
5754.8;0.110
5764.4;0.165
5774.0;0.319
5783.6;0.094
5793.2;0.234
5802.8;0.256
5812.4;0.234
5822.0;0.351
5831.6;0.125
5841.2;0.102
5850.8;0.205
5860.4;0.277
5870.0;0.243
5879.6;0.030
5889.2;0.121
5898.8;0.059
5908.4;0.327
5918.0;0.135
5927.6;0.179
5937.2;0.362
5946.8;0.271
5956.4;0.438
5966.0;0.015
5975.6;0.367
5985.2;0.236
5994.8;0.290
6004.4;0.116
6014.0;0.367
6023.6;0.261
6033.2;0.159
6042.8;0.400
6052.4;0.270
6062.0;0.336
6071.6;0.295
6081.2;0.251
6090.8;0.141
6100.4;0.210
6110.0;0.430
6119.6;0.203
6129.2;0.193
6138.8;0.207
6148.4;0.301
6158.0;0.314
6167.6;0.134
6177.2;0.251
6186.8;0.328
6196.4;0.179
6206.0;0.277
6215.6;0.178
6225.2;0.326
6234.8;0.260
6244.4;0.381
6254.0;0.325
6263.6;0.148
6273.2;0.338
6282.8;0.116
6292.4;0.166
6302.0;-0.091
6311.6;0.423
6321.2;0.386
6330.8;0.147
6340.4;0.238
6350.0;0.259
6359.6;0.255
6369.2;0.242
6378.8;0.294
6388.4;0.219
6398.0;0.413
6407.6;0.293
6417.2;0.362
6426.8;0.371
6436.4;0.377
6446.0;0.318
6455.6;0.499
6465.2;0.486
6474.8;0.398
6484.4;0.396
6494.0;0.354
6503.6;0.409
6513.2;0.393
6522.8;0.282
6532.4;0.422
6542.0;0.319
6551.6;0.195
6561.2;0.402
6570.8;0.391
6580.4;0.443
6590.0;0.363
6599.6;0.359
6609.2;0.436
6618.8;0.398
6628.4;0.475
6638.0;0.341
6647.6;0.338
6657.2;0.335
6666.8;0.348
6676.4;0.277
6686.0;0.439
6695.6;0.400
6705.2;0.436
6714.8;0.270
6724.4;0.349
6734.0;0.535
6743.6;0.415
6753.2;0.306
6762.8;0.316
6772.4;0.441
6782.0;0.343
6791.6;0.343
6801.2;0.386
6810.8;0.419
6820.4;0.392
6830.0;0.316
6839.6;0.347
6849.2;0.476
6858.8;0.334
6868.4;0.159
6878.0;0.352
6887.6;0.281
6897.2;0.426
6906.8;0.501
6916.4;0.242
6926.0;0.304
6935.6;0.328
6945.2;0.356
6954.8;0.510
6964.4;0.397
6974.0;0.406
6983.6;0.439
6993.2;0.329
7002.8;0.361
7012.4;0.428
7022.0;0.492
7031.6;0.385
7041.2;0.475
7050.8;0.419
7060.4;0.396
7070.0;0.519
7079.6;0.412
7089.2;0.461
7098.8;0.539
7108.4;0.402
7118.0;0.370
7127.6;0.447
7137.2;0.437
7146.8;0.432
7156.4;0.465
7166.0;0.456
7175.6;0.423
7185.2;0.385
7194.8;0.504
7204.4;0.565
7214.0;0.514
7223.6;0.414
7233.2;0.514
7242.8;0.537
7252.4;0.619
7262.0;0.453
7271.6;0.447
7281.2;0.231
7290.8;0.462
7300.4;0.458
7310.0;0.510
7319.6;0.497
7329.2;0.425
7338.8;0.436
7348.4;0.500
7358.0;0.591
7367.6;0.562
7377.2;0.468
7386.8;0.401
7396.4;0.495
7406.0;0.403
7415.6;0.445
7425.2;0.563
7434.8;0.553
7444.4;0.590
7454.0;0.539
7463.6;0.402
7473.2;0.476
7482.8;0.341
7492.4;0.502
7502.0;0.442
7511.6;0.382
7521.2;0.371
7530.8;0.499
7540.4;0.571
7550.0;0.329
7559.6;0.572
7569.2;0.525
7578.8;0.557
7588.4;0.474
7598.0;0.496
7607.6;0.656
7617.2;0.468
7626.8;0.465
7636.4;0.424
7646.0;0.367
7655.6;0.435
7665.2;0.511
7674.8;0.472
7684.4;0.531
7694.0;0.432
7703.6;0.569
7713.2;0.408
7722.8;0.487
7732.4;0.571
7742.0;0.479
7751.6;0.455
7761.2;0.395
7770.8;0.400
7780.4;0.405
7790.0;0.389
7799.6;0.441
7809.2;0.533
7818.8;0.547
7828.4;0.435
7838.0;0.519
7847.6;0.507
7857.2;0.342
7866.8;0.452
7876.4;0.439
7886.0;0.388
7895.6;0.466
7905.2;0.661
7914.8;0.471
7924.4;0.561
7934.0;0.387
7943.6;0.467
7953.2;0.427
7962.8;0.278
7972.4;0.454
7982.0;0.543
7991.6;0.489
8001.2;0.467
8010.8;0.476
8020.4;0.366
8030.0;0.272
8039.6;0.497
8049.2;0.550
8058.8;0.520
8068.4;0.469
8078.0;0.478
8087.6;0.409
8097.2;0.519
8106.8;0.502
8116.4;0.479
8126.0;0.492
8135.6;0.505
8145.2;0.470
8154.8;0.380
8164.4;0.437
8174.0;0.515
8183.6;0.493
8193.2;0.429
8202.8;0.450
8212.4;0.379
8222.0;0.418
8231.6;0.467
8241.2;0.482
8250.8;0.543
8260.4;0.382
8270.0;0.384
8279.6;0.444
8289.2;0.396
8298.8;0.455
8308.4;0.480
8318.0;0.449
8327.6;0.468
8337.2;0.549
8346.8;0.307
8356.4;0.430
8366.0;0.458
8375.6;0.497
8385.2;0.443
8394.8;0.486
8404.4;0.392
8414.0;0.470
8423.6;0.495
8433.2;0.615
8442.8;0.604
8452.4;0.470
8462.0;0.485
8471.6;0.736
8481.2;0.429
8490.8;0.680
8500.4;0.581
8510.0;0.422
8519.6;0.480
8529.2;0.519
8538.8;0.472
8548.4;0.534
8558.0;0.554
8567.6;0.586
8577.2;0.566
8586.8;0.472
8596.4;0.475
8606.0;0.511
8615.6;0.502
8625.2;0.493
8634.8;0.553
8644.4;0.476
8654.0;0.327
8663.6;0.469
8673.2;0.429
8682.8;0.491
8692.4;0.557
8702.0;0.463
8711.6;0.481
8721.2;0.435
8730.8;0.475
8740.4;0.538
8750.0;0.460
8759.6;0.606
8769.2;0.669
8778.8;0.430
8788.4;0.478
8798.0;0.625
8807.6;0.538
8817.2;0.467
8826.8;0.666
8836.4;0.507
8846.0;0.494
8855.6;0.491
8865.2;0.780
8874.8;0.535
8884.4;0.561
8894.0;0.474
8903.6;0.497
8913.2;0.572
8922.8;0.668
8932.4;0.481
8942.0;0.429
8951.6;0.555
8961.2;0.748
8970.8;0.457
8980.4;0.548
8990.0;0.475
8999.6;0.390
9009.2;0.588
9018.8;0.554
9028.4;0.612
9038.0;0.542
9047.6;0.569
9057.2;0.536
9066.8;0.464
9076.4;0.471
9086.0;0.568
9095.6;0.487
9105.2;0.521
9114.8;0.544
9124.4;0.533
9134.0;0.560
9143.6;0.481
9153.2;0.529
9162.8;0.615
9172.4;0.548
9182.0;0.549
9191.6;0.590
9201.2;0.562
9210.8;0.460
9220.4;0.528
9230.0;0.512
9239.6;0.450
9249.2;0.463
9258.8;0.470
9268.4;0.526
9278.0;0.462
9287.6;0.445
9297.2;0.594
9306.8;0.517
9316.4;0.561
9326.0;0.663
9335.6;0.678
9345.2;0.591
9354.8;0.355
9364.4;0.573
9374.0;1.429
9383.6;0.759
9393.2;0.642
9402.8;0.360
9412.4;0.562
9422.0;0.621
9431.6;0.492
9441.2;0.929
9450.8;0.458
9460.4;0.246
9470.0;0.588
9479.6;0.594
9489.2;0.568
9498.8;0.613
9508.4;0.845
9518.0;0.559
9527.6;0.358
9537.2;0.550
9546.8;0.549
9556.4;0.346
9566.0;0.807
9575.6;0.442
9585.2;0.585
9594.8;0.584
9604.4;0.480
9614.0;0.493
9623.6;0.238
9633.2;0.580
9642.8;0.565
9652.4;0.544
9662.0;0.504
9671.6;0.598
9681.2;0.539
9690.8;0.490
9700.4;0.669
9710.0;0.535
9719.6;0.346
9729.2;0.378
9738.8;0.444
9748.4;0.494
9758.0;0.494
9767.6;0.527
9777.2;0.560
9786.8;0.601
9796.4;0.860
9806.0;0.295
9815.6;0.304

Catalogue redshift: 0.60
